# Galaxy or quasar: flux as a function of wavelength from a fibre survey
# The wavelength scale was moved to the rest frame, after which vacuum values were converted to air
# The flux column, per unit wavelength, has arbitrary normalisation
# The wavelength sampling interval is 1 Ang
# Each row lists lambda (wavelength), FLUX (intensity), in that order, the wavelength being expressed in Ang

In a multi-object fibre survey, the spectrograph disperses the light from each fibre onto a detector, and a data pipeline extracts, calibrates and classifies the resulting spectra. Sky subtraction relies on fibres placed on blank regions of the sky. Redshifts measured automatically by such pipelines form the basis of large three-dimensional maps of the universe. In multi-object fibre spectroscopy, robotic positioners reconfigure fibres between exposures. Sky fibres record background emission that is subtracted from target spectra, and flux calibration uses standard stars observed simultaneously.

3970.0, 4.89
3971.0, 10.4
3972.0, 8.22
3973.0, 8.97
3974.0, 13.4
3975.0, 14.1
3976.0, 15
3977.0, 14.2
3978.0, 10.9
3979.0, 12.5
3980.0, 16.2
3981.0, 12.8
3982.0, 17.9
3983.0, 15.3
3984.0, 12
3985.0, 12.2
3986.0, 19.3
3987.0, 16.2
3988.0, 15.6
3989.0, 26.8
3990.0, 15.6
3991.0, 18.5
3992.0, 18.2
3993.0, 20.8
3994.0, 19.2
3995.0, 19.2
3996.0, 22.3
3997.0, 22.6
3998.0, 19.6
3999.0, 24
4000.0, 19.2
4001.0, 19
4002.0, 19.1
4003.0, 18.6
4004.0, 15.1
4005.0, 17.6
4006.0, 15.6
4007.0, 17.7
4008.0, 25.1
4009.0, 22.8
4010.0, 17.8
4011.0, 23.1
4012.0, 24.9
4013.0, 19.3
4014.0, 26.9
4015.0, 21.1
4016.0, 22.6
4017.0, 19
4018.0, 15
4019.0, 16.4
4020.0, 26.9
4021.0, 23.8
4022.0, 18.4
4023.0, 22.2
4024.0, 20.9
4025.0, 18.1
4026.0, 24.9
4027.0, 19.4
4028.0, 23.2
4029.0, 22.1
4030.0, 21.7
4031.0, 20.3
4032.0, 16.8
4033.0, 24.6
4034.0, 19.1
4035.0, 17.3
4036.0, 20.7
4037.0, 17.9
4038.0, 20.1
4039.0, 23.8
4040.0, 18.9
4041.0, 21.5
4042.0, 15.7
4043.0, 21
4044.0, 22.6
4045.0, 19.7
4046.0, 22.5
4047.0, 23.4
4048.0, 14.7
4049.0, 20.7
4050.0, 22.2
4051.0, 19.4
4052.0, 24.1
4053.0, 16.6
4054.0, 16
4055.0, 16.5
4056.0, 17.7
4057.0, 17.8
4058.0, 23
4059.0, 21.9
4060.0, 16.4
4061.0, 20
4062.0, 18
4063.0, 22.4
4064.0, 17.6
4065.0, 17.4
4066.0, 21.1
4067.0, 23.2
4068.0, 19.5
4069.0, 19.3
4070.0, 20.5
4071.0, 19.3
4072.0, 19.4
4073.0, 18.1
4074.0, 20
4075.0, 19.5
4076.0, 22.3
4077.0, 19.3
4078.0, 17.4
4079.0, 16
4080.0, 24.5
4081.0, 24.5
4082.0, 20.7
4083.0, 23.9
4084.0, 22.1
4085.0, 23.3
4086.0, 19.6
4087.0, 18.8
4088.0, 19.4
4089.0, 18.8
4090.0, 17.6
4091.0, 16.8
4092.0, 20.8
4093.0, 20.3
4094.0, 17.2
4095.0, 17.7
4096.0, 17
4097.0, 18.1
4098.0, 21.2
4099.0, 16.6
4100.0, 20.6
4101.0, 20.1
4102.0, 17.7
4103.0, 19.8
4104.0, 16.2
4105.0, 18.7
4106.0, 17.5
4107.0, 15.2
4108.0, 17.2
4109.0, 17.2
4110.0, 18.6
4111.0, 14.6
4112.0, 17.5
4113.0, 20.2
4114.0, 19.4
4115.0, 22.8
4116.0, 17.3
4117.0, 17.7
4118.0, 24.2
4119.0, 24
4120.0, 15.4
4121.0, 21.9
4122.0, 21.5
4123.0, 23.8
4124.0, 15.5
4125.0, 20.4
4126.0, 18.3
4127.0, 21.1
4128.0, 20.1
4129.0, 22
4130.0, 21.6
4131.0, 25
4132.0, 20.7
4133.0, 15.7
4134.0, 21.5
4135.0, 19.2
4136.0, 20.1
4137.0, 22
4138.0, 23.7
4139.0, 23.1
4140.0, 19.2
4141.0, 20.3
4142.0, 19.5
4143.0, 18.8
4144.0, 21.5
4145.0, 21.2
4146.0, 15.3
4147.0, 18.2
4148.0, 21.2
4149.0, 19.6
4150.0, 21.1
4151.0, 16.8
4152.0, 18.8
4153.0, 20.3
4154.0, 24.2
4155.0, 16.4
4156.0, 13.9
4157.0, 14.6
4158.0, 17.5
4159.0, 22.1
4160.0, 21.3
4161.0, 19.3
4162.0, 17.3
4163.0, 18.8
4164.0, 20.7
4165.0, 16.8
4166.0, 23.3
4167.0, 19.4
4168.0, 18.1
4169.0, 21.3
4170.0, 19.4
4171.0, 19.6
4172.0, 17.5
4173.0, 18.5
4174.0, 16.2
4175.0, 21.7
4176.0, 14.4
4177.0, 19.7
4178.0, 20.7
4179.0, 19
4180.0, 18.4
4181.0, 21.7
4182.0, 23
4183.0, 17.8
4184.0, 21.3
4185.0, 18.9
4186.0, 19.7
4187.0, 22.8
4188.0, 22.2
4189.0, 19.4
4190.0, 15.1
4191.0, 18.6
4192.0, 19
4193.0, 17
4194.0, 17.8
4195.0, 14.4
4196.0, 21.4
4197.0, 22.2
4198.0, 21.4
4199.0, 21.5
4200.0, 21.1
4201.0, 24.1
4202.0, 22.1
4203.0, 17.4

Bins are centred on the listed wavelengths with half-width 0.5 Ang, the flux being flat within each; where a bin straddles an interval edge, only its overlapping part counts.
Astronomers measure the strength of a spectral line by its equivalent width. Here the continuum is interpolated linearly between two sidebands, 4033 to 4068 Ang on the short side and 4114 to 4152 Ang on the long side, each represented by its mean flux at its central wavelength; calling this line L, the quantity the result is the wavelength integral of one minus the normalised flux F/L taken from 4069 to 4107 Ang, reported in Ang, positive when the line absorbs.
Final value 1.09 Ang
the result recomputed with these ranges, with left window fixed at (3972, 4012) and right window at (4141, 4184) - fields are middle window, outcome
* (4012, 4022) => -1.97 Ang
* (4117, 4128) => -0.96 Ang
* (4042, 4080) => -3.03 Ang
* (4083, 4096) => -0.68 Ang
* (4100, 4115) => 0.44 Ang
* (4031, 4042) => -1.18 Ang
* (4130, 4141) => -1.21 Ang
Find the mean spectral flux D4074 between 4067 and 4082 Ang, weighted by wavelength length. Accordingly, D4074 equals 20.1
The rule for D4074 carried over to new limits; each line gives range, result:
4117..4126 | 20.5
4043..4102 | 19.7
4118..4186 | 19.8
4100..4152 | 19.6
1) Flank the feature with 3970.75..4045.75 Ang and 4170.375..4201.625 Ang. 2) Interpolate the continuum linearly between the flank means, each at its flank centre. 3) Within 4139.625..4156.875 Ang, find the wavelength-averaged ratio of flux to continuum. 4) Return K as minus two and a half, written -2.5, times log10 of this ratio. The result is 0.02 mag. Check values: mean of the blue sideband 18.8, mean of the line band 19.1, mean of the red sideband 19.6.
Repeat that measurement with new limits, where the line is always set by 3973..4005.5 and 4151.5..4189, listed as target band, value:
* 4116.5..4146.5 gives -0.087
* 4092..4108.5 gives 0.014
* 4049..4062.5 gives -0.075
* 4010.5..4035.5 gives -0.200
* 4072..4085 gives -0.139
